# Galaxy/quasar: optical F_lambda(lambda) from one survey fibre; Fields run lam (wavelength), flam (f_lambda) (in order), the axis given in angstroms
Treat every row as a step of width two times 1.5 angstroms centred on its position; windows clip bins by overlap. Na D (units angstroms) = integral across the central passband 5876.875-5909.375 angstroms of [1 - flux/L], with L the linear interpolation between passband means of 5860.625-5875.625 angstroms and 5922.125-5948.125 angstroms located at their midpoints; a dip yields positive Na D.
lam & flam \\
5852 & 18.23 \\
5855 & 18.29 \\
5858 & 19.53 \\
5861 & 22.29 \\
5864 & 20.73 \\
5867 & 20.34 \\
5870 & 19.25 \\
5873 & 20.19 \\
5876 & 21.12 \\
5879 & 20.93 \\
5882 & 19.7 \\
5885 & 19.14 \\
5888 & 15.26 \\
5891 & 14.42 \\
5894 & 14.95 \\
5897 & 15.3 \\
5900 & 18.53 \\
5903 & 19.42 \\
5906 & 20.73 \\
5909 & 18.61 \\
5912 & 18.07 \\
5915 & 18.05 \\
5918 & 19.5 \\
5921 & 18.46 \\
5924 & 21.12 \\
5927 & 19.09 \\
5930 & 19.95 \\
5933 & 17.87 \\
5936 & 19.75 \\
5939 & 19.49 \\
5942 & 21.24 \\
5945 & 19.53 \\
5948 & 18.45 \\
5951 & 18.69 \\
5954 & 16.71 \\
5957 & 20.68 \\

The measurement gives 3.6 angstroms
